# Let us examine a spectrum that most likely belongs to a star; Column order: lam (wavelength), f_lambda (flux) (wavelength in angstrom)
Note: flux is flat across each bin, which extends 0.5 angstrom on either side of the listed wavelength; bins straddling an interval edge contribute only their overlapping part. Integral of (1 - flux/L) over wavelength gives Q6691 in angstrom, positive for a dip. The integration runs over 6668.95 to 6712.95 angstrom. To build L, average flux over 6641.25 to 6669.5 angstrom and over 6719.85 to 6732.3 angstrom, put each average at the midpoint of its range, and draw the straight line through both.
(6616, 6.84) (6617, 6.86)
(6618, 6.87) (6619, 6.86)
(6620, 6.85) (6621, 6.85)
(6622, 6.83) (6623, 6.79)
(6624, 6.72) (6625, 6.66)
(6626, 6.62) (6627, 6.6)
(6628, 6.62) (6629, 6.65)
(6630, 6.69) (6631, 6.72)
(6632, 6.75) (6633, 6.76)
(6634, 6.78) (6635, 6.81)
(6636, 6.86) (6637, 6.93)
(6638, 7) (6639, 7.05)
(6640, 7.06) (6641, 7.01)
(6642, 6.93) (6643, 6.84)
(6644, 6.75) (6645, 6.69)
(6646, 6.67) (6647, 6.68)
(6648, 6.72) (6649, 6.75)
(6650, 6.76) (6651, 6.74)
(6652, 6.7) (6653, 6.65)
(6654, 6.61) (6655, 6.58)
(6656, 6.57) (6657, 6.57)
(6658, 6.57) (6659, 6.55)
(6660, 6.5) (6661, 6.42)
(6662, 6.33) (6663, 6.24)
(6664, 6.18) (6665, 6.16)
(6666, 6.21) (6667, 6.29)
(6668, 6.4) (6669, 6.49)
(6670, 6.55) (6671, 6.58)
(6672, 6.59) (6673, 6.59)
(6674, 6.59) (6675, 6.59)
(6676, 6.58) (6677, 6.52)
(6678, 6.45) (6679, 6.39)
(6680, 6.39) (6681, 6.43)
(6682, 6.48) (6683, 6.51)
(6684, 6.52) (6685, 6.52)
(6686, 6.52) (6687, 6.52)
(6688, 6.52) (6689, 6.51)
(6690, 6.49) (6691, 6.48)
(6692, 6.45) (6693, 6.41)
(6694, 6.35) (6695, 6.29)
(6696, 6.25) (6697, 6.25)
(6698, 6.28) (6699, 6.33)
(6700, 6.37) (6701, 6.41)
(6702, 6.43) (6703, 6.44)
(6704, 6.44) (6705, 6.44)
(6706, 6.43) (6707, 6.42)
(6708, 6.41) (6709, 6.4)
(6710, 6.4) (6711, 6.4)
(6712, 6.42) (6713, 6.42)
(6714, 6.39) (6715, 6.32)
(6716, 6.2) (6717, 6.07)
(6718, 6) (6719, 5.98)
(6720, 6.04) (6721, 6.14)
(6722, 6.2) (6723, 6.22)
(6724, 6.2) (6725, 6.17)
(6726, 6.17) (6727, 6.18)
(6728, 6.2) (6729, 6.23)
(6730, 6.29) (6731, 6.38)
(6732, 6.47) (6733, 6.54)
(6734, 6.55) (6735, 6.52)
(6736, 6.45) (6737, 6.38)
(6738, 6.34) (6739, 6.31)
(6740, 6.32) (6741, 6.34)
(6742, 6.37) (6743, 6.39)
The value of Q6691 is -0.41 angstrom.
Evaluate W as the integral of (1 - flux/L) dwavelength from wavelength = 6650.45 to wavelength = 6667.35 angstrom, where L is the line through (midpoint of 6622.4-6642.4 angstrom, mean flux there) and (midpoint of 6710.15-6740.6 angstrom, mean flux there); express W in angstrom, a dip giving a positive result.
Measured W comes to 0.48 angstrom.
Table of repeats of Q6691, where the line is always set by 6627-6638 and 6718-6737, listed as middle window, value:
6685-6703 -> 0.10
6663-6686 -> 0.32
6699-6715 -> -0.08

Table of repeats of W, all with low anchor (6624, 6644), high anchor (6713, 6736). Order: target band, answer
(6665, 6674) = 0.2 angstrom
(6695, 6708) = 0.0 angstrom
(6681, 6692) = 0.0 angstrom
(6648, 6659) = 0.1 angstrom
